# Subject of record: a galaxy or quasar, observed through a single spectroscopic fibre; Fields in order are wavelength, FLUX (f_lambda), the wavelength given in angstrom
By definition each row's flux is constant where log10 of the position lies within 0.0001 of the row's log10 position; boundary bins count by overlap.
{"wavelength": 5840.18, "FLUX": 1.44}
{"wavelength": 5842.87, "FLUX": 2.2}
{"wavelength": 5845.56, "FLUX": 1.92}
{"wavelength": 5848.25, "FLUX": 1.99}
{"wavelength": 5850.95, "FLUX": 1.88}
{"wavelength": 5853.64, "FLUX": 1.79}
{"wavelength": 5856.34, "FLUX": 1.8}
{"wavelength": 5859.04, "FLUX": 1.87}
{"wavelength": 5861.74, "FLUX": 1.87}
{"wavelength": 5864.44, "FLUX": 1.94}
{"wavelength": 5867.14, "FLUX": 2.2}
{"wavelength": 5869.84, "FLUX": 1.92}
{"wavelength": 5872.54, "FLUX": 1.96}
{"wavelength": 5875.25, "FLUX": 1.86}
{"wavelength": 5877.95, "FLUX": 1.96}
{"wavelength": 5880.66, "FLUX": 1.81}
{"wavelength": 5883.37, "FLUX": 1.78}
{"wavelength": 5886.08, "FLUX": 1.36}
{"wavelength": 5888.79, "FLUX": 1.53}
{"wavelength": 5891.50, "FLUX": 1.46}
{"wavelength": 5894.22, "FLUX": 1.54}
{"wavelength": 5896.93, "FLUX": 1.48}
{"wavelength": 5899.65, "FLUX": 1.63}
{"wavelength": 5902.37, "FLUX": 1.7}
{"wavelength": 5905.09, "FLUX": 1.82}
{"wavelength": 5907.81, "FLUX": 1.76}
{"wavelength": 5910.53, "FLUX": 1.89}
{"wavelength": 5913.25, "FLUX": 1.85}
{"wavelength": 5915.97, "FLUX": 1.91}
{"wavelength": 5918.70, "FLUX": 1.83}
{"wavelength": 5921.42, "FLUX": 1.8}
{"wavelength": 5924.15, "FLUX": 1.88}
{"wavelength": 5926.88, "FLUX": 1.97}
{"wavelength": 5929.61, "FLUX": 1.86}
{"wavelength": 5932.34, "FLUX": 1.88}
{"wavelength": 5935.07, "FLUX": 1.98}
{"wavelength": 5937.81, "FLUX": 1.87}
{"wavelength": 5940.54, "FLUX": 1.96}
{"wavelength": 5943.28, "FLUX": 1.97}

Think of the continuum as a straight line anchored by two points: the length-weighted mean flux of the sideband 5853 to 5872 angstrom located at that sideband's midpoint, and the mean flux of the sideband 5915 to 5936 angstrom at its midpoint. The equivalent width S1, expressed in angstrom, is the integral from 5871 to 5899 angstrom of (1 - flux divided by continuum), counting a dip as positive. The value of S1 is 3.4 angstrom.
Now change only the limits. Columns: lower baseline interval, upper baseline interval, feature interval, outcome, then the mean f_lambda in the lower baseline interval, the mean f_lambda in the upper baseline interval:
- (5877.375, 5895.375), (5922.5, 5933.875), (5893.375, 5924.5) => 0.2 angstrom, 1.62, 1.9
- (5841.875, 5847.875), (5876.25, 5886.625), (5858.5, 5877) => -0.8 angstrom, 2.04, 1.76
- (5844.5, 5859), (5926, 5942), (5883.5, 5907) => 3.9 angstrom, 1.87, 1.92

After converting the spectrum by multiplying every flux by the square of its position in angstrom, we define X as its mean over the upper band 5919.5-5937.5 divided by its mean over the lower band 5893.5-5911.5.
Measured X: 1.1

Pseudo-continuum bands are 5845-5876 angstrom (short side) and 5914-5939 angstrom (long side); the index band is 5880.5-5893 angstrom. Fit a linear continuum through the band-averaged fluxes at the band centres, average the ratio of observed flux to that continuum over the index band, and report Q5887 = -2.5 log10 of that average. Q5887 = 0.21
